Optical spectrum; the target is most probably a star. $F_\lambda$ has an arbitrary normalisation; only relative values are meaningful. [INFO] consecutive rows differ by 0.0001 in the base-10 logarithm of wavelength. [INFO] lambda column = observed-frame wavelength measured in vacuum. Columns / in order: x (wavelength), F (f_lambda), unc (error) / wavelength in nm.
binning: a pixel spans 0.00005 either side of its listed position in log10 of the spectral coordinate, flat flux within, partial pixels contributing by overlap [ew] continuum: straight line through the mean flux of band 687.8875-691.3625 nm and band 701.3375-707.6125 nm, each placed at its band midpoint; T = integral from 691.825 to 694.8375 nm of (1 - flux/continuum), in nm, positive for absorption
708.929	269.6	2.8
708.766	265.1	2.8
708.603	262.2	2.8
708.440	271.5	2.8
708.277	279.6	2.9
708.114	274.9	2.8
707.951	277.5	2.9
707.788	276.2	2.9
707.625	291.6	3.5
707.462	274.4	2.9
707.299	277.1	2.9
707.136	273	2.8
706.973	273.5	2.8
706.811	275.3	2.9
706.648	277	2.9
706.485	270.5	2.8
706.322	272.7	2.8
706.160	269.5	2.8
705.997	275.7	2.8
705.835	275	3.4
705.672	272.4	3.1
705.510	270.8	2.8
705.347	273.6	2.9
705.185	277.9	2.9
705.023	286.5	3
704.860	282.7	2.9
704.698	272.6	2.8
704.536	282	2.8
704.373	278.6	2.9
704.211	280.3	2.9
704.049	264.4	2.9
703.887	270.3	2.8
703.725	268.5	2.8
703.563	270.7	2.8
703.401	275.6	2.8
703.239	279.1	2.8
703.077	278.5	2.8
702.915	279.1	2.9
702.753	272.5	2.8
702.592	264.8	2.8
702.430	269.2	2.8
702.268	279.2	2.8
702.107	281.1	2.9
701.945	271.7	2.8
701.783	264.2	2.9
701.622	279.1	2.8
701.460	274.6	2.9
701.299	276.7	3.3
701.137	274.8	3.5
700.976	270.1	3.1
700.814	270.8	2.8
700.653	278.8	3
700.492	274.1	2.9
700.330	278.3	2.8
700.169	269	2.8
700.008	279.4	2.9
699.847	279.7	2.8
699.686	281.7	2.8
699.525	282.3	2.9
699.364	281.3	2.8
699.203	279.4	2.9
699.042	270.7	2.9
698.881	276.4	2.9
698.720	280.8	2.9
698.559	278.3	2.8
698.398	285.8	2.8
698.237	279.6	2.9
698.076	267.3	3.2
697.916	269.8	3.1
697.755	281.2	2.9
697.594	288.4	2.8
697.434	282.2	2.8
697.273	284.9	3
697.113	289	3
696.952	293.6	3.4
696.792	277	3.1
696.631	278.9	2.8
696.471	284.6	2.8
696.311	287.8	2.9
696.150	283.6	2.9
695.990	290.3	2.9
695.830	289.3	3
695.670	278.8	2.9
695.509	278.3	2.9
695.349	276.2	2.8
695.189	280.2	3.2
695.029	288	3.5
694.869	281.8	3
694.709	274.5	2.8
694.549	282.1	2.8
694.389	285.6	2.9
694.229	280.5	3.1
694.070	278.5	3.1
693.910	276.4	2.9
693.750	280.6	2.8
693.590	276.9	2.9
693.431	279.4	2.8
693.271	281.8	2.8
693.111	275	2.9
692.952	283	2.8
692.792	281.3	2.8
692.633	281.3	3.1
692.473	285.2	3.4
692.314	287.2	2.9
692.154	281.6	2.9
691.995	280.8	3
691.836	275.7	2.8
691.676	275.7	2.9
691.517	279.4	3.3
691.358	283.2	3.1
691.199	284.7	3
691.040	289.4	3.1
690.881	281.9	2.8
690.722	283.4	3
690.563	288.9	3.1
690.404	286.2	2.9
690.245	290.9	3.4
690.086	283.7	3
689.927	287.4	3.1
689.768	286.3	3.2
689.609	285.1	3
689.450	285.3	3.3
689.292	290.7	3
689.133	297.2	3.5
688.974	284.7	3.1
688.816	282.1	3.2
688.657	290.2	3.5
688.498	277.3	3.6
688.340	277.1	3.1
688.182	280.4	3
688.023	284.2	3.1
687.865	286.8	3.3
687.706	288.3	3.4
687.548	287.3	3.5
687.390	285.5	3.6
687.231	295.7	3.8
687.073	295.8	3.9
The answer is 0.03 nm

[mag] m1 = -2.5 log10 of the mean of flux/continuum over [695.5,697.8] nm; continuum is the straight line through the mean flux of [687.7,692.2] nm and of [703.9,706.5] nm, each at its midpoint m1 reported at -0.02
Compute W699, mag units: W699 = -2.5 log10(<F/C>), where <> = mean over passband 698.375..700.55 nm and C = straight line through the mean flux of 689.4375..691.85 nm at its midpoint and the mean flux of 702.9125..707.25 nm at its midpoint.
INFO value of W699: 0.00 mag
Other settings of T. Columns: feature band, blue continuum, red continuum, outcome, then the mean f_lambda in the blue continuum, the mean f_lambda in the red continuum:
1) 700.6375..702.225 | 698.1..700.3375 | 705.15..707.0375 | 0.02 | 278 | 274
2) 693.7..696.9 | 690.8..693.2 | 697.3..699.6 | -0.02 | 282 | 279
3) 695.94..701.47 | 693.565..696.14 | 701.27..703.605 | -0.03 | 281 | 274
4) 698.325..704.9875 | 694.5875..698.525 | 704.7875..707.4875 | 0.06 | 282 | 275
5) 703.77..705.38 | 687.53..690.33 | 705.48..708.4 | 0.00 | 286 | 275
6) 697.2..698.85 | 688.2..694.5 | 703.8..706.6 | 0.00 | 283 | 275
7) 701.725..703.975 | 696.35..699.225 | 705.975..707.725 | 0.04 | 281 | 275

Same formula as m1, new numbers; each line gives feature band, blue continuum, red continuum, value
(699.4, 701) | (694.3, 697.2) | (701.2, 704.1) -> 0.00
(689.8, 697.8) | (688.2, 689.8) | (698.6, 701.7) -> 0.00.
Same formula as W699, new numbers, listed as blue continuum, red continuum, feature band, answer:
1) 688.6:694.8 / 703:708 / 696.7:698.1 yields -0.01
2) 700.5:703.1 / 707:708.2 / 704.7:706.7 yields 0.00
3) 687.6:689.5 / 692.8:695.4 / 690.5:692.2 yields 0.00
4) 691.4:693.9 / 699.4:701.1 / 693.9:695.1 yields -0.01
